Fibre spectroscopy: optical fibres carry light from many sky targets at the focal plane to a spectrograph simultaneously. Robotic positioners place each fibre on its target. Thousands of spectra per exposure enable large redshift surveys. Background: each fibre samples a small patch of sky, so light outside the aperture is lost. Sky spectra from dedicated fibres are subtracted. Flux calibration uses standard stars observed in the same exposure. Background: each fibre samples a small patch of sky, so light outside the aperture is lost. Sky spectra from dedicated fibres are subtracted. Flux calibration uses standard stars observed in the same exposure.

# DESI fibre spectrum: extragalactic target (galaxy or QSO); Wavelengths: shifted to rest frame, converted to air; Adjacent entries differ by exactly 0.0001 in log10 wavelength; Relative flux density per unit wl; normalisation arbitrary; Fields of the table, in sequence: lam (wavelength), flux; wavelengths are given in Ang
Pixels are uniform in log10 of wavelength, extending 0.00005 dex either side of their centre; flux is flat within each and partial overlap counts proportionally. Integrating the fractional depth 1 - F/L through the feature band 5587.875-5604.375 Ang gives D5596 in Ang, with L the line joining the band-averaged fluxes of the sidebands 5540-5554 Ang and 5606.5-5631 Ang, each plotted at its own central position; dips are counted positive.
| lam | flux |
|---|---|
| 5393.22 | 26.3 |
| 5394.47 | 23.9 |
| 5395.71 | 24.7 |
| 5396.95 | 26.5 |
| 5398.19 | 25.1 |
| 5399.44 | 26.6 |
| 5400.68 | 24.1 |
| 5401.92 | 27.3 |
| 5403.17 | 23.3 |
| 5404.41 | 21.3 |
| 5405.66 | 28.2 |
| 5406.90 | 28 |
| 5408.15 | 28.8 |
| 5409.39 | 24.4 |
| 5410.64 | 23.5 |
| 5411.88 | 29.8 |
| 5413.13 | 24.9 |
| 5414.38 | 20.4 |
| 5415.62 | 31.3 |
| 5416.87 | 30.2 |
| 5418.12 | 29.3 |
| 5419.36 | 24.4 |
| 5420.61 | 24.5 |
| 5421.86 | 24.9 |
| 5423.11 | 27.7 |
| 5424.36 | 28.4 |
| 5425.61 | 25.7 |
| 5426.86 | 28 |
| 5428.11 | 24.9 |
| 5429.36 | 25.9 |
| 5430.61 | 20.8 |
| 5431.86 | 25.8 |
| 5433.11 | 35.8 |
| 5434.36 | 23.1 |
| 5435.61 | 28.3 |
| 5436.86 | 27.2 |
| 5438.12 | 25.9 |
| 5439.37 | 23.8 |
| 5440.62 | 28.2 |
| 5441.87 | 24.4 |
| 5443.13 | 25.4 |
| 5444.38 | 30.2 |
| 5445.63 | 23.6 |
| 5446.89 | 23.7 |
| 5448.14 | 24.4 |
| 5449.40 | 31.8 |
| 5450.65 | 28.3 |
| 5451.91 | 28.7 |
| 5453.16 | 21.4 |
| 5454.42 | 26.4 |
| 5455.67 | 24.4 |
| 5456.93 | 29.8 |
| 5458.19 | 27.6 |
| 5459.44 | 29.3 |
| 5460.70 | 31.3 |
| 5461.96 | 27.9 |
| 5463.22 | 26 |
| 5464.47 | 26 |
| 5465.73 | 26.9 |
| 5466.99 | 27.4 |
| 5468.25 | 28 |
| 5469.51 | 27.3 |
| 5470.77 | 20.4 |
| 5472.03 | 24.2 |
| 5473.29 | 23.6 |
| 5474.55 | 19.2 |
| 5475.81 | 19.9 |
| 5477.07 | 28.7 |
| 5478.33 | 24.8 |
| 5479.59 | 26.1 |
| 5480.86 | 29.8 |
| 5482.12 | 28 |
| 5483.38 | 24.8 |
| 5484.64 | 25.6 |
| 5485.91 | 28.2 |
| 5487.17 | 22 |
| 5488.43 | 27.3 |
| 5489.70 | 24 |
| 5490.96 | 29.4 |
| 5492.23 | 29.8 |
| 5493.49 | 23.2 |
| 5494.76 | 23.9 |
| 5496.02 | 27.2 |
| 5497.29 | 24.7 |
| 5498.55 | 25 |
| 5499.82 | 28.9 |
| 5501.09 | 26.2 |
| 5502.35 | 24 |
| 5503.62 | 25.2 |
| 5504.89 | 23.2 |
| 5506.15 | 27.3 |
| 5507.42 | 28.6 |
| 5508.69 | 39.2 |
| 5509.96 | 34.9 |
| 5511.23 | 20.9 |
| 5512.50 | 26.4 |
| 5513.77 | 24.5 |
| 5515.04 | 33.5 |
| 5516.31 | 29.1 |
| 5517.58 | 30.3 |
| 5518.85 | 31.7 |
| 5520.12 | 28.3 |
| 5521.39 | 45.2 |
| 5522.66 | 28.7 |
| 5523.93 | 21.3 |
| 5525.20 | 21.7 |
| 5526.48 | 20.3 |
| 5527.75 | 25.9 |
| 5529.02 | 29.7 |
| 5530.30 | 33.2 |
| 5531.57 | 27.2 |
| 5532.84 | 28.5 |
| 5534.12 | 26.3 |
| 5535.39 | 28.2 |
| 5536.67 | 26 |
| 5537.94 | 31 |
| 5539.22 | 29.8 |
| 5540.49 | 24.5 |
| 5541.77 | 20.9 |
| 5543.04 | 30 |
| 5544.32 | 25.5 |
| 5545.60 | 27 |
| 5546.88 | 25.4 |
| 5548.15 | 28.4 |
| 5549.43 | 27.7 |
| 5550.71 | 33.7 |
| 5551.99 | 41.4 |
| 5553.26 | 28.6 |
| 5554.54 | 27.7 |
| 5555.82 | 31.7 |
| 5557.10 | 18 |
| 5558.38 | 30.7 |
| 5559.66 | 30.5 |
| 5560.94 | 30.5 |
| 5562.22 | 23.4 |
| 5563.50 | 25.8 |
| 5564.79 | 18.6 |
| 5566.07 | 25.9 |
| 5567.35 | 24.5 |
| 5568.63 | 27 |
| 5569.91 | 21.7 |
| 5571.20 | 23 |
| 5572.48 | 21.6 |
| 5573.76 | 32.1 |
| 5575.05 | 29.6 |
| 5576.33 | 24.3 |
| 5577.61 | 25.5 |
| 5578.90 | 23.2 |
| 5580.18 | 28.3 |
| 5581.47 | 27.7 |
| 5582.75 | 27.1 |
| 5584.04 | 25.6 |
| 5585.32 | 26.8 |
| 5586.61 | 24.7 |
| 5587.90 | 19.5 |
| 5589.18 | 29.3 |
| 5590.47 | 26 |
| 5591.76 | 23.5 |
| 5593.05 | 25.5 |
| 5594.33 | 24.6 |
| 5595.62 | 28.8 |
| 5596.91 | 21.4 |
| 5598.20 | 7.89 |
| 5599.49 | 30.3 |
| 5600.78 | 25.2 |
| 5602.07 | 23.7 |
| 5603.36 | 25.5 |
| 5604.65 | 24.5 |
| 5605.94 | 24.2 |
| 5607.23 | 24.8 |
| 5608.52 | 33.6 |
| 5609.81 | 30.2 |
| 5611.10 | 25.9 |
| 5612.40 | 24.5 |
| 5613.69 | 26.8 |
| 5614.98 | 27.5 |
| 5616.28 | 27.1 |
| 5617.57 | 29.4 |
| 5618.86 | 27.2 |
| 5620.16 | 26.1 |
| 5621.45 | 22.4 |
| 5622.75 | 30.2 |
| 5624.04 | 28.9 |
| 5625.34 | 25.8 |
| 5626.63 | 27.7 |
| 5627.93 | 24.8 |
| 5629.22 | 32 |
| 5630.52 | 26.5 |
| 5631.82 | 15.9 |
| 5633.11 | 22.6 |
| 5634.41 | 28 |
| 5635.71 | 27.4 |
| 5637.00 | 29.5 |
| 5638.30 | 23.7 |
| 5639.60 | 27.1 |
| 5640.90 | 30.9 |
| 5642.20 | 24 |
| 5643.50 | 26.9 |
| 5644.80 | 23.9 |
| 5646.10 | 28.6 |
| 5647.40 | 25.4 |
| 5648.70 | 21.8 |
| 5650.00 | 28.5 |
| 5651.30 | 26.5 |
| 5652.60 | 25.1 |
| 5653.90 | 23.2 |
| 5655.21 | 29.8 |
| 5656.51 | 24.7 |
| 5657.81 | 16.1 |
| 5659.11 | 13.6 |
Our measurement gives 2.2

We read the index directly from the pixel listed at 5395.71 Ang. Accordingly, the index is 24.7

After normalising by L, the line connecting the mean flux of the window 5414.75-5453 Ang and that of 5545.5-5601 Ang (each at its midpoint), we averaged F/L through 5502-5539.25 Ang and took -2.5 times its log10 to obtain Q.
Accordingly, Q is -0.079 mag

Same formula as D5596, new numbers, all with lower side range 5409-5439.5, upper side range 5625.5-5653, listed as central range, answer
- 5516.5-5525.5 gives -1.2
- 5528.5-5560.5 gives -2.8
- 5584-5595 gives 0.5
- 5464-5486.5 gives 0.7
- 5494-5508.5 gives 0.0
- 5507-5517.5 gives -1.4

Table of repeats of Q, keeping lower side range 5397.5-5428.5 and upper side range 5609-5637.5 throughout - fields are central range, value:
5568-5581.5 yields 0.035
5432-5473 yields -0.018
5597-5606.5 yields 0.162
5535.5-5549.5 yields -0.018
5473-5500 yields 0.032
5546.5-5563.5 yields -0.097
